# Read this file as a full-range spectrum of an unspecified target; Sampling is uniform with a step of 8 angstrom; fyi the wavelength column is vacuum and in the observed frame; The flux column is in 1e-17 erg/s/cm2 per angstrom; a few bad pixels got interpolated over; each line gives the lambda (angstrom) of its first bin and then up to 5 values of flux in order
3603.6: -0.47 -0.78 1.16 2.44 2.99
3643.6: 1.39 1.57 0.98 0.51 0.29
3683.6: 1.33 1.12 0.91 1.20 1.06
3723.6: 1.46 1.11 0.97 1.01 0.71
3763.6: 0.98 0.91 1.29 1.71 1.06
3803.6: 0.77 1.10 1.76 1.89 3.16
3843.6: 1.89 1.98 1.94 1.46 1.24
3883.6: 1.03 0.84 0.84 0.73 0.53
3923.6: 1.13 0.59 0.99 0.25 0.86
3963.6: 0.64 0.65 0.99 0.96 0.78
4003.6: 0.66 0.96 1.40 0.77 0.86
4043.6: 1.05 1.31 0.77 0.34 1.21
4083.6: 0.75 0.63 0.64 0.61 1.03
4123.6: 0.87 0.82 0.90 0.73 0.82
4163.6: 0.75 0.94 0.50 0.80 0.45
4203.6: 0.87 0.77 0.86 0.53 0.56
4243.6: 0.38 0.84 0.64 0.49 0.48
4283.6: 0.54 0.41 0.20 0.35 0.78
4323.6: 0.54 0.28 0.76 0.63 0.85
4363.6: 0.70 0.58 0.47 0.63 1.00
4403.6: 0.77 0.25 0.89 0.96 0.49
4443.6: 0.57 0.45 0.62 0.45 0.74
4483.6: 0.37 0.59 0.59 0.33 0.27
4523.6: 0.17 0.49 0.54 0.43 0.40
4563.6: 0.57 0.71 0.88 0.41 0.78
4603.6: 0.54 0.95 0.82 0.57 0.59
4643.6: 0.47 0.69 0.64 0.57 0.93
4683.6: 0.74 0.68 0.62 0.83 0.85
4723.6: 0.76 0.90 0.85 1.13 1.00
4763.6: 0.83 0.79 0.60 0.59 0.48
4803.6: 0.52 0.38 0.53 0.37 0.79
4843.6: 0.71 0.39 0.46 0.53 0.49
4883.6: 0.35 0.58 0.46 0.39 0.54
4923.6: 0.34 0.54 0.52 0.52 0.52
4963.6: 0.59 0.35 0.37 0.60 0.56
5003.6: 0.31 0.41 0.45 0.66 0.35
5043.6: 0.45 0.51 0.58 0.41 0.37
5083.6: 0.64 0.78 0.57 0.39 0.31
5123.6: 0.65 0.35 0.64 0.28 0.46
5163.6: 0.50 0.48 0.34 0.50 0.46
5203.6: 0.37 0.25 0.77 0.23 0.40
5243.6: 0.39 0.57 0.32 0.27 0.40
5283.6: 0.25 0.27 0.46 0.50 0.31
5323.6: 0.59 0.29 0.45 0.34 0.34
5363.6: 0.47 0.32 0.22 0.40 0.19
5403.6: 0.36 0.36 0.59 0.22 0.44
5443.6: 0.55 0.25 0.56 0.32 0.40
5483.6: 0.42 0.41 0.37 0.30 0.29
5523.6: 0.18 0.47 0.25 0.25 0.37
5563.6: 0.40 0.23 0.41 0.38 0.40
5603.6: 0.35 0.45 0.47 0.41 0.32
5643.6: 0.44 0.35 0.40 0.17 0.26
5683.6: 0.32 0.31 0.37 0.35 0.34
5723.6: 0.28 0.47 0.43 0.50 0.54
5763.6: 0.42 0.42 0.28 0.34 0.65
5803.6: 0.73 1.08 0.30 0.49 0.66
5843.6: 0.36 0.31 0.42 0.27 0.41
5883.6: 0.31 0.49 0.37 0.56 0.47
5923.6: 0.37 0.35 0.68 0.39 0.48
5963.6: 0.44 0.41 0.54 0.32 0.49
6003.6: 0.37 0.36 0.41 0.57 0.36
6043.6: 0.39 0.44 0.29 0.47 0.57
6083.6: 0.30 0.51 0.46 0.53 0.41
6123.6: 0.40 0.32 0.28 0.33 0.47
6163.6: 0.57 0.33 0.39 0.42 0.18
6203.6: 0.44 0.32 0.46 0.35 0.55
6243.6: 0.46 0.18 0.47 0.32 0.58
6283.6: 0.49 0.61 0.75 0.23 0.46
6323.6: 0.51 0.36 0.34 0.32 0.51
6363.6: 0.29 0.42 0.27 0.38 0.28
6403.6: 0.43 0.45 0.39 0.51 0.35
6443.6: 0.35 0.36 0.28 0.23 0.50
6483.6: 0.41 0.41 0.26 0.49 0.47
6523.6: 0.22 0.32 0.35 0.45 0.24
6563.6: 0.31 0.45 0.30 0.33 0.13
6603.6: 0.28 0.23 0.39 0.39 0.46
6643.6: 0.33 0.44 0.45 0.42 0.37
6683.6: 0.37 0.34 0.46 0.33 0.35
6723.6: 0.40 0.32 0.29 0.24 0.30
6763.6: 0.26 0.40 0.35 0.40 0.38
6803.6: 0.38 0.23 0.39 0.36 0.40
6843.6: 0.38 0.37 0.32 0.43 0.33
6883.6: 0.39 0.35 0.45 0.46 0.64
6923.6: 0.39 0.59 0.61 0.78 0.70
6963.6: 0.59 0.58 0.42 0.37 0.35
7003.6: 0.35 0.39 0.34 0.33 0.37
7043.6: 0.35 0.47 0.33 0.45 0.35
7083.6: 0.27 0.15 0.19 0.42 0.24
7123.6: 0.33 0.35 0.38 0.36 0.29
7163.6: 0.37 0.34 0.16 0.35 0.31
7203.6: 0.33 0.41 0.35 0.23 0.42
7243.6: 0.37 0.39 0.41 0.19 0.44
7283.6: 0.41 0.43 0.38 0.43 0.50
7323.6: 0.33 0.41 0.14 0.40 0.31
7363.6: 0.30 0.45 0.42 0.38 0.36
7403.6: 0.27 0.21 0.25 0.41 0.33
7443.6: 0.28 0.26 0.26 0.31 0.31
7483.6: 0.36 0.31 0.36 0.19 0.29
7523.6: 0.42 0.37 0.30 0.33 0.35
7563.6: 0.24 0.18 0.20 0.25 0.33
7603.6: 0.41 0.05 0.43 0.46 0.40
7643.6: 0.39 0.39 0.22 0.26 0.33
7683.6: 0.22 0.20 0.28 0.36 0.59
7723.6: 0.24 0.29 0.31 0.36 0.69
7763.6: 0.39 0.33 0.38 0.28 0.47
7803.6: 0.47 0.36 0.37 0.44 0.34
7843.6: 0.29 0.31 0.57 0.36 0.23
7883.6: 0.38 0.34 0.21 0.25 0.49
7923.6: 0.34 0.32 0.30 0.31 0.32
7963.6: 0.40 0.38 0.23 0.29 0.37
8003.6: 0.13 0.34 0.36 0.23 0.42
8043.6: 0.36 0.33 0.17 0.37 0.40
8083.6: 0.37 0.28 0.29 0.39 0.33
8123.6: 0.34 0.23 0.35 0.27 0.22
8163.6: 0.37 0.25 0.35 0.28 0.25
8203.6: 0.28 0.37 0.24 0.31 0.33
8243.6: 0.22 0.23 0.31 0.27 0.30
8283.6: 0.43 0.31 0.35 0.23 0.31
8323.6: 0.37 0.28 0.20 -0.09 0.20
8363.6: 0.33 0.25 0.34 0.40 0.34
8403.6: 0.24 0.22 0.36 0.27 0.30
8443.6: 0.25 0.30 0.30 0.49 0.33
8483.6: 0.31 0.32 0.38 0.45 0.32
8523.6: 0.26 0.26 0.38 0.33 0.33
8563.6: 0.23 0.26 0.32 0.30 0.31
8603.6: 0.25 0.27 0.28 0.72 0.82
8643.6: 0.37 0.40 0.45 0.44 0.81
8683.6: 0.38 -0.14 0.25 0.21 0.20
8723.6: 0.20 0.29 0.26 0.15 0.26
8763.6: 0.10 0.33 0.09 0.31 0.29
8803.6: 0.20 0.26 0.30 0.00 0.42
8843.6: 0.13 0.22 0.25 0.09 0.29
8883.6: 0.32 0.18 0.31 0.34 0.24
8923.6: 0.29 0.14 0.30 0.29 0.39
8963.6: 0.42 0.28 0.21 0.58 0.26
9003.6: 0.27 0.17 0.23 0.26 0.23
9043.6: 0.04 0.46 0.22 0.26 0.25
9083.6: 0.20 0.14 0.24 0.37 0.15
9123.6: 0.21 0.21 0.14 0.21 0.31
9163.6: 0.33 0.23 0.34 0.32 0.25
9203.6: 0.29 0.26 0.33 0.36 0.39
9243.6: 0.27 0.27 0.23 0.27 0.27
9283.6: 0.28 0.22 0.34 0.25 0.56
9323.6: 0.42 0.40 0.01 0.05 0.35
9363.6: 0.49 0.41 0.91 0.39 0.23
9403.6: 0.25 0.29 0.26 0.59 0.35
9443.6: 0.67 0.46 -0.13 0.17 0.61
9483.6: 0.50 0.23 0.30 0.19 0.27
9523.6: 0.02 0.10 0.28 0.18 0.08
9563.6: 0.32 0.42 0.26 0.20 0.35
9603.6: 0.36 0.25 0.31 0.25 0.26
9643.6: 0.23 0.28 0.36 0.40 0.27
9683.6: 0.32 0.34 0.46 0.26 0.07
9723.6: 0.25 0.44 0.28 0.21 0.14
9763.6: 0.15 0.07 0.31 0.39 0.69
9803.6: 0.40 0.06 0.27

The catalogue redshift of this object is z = 1.48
